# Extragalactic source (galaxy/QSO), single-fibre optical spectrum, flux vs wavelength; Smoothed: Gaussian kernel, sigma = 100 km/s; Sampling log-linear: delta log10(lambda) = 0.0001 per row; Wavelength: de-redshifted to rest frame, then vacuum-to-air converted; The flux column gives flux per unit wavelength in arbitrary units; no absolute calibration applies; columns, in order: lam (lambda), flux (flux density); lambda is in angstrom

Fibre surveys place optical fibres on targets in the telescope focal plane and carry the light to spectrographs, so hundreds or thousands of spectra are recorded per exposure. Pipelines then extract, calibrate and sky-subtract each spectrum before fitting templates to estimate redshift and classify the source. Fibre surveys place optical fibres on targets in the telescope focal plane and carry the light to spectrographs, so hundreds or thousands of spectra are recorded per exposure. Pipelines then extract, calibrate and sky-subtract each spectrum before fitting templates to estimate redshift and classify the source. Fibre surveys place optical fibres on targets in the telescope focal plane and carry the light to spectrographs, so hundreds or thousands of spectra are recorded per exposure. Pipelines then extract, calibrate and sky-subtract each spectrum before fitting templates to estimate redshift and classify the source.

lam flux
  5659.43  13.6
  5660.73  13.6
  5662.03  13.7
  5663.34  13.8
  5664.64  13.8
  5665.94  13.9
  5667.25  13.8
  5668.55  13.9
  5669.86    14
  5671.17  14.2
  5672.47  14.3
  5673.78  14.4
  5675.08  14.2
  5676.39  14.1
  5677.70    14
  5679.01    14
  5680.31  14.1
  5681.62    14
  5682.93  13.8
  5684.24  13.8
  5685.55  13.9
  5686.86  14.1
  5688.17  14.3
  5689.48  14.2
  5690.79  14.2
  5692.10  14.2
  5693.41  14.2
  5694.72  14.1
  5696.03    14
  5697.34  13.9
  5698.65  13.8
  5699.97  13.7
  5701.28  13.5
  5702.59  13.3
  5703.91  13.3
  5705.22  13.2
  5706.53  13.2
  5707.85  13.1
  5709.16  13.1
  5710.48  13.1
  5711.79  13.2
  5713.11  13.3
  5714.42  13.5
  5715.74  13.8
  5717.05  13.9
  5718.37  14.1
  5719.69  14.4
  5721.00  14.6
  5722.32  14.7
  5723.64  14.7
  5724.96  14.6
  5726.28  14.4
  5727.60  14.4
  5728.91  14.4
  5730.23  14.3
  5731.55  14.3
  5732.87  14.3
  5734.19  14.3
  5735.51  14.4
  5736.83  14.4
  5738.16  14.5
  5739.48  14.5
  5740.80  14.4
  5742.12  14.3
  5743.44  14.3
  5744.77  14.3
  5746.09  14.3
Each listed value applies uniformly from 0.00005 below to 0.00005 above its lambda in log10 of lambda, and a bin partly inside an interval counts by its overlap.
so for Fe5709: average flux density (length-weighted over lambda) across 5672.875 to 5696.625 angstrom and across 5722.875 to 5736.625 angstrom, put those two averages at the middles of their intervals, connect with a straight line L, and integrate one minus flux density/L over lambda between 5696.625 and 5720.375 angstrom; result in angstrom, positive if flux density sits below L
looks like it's 1.23 angstrom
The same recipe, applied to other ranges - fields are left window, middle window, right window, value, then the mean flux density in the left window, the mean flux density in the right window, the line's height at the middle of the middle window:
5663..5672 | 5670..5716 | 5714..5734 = 1.0 angstrom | 13.9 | 14.3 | 14.1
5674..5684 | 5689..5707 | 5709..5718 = -0.1 angstrom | 14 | 13.5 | 13.7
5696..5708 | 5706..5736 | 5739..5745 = -0.2 angstrom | 13.5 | 14.4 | 13.9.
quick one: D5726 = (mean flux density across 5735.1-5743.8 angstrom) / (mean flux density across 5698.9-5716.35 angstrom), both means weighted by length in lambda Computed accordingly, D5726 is 1.08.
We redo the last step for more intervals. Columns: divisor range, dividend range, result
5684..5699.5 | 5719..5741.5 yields 1.03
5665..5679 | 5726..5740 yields 1.02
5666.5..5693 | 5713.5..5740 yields 1.02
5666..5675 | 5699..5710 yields 0.94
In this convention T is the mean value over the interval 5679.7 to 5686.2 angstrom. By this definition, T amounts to 13.9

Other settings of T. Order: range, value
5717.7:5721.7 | 14.4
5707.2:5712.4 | 13.1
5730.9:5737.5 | 14.3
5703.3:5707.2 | 13.2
